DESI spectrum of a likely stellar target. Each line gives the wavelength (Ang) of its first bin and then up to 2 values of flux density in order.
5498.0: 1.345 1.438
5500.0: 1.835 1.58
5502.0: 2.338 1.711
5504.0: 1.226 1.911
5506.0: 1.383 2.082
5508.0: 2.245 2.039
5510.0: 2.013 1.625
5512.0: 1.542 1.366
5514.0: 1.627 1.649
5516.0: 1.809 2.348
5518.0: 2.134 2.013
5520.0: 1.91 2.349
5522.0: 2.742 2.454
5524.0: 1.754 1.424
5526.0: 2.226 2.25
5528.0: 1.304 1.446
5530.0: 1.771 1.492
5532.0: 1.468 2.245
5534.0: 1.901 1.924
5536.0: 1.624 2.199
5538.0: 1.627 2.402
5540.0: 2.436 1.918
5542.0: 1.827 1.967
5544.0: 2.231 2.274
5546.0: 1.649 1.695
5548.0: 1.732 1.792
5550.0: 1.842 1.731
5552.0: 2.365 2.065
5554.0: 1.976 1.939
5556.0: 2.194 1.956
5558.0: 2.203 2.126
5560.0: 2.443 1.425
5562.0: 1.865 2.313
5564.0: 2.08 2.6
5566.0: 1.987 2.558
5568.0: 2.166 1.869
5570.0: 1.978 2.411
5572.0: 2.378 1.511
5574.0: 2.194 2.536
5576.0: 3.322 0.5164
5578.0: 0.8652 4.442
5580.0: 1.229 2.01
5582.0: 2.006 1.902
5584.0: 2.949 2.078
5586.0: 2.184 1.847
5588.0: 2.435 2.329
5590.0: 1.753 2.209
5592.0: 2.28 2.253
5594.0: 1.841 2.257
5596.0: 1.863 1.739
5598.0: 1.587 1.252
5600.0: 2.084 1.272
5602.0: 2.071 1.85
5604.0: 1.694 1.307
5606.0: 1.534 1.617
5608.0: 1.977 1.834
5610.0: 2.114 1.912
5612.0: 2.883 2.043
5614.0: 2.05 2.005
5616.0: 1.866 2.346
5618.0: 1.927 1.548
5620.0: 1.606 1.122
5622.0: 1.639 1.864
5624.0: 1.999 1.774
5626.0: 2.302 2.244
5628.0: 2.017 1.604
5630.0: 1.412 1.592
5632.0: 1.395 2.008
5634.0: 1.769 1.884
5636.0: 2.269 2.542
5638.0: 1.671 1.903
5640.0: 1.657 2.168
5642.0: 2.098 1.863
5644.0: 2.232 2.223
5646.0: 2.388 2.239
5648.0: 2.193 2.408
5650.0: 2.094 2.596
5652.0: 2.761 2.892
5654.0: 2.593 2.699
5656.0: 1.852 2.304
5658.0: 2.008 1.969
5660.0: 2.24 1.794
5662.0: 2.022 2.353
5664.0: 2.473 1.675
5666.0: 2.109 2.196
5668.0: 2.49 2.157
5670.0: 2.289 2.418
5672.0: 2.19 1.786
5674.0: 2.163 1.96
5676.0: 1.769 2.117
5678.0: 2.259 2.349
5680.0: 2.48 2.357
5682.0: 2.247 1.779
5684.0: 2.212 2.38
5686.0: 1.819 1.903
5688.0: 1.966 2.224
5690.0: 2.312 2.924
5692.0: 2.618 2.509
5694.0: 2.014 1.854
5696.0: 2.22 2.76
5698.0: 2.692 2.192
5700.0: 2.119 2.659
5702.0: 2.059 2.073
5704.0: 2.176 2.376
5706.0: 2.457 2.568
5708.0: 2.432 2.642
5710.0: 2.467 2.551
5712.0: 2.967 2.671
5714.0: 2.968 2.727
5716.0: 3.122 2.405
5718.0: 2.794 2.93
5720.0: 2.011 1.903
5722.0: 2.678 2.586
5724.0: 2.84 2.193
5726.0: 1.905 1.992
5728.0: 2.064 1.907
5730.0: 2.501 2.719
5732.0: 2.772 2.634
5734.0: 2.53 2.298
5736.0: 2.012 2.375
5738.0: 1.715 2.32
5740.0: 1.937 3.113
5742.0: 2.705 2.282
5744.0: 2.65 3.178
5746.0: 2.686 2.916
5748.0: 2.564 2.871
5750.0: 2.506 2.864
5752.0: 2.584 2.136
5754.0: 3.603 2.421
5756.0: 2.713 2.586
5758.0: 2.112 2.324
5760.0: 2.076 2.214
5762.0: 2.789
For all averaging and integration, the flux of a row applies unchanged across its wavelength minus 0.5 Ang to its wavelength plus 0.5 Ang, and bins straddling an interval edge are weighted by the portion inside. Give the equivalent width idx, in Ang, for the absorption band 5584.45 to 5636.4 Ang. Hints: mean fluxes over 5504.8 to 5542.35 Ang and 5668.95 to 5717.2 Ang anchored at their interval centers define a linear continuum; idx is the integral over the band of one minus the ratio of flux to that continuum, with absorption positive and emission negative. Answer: 5.7 Ang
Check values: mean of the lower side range 1.91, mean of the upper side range 2.34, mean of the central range 1.89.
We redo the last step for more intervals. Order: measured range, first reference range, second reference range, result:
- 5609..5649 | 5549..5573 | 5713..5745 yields 4.9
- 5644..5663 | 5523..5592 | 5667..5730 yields -0.5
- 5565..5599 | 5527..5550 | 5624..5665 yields -2.3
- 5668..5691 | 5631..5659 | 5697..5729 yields 1.4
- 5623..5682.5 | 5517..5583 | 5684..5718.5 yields 4.5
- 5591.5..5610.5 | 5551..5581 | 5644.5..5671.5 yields 3.2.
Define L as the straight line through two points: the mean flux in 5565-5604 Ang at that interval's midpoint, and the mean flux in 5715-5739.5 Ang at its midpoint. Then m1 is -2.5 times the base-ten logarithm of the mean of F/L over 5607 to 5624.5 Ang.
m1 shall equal 0.11 mag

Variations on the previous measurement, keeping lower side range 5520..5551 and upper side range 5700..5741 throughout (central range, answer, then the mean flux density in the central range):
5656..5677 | 0.08 mag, 2.11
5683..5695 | 0.06 mag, 2.22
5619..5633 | 0.24 mag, 1.74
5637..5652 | 0.03 mag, 2.16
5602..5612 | 0.16 mag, 1.83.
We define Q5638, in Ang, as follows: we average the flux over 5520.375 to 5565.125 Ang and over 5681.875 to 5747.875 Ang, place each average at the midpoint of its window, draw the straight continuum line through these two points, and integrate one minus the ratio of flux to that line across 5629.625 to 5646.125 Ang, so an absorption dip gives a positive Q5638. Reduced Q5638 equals 2.09 Ang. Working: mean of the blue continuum 1.98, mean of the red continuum 2.41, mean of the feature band 1.94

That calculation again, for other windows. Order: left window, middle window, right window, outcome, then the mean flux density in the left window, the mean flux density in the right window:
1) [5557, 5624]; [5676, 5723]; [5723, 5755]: -0.4 Ang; 2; 2.5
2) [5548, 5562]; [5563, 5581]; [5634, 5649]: -1.3 Ang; 1.99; 2.09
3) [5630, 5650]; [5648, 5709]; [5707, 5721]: 1.8 Ang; 2.01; 2.64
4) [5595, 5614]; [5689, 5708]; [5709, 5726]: 0.8 Ang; 1.83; 2.59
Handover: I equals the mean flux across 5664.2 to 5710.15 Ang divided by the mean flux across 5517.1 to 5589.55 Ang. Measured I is 1.1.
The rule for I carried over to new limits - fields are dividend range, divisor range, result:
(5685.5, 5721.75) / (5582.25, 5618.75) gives 1.23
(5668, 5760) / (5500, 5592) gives 1.20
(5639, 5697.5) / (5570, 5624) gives 1.12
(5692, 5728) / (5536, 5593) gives 1.17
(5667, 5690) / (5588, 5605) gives 1.14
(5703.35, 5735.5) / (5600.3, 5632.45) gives 1.36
